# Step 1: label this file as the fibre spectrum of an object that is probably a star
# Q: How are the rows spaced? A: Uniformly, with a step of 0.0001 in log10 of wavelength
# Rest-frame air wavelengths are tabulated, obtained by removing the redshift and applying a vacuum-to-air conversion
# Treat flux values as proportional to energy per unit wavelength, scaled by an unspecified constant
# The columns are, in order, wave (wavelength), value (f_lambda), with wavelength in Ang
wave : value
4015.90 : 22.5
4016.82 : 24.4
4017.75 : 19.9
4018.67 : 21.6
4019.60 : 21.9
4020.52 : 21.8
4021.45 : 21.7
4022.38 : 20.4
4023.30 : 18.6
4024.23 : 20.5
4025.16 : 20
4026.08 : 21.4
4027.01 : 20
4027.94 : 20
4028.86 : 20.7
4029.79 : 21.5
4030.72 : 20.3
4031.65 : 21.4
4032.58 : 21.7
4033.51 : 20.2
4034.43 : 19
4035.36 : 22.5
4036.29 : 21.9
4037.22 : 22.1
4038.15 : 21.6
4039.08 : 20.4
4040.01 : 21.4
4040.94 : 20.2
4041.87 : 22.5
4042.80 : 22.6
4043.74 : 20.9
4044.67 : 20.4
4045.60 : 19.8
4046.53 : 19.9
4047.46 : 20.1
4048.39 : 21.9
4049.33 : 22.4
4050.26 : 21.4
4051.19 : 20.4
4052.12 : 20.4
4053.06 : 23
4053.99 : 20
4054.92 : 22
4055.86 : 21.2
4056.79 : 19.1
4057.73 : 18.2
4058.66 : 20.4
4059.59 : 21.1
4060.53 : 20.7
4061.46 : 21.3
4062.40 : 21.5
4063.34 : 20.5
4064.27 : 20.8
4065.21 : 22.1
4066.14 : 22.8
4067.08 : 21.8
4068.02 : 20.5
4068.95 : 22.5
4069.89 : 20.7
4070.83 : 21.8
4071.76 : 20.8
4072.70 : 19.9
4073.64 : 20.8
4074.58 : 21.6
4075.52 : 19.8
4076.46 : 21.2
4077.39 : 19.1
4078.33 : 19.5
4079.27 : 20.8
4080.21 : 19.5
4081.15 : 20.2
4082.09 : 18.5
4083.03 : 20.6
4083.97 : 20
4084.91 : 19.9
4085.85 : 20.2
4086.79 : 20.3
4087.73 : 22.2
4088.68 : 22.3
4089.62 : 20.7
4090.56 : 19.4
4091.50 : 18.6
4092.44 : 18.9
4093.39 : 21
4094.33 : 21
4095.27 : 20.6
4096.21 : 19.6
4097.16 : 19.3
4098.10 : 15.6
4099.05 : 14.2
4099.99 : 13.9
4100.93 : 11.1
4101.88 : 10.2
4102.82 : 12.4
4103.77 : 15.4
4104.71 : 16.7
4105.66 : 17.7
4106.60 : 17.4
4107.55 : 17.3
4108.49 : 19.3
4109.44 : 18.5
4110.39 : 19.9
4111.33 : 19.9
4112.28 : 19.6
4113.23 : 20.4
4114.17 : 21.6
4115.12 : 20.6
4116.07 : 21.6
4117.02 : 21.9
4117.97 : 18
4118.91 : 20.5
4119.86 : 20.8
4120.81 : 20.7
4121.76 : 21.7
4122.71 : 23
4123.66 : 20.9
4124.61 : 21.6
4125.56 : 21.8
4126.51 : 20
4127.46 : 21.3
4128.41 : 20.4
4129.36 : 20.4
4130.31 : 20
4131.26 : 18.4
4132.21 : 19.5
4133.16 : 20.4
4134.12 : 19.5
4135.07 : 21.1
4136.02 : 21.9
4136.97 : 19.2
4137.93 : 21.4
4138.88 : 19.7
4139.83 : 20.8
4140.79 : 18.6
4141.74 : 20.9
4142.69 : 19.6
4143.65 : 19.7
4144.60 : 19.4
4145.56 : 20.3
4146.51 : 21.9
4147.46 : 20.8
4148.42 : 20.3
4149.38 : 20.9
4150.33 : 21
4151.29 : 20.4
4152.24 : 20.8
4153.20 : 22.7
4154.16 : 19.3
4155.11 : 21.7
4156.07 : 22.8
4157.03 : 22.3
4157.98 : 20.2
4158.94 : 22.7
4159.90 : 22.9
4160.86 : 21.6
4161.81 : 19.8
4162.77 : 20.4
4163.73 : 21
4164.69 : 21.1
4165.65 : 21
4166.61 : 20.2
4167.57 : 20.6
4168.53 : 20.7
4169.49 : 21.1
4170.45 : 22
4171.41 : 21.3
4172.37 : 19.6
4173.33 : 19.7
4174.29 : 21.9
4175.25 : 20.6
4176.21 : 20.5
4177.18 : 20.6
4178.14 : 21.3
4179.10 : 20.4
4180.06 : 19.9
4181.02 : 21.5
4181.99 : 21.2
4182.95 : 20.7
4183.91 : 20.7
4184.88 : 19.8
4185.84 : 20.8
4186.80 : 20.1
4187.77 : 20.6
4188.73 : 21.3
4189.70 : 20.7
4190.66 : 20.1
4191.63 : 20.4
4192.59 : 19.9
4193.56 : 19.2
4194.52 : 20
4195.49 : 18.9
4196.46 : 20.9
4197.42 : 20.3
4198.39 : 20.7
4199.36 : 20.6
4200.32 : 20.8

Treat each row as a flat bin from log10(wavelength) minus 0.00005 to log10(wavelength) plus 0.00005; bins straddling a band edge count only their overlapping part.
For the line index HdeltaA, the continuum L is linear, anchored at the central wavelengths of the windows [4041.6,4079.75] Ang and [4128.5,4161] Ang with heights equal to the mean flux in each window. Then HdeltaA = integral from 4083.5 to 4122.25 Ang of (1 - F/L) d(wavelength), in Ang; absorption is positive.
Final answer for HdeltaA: 3.7 Ang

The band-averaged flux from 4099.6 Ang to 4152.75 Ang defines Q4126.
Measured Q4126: 19.5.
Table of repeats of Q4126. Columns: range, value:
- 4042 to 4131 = 19.9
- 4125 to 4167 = 20.7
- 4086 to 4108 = 17.7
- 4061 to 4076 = 21.2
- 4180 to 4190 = 20.7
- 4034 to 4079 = 21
